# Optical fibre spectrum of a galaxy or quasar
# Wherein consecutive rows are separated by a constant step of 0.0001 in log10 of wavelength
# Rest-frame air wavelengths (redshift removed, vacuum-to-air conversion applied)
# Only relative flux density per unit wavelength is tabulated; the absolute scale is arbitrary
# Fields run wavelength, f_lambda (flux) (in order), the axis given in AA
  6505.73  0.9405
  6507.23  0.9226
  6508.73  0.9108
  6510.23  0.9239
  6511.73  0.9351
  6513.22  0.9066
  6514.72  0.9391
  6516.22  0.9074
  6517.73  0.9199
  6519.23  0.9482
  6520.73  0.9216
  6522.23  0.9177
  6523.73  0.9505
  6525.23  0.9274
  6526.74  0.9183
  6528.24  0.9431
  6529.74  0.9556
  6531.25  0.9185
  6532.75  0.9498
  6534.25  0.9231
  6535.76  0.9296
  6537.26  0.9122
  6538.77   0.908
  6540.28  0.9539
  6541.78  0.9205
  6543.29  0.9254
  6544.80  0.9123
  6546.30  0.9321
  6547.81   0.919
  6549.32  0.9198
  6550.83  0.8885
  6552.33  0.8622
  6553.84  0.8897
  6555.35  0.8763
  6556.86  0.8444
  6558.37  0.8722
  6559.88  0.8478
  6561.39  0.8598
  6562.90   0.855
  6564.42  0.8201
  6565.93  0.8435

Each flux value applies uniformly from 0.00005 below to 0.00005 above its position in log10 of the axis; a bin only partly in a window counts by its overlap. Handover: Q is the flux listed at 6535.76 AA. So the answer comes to 0.9296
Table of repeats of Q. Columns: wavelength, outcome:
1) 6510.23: 0.9239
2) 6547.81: 0.919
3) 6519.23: 0.9482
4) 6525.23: 0.9274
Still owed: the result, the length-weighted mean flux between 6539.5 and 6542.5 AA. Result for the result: 0.938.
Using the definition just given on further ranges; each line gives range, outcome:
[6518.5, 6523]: 0.93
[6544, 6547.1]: 0.923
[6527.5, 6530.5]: 0.948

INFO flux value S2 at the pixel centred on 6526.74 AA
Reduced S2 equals 0.9183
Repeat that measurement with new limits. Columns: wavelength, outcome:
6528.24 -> 0.9431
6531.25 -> 0.9185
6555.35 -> 0.8763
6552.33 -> 0.8622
